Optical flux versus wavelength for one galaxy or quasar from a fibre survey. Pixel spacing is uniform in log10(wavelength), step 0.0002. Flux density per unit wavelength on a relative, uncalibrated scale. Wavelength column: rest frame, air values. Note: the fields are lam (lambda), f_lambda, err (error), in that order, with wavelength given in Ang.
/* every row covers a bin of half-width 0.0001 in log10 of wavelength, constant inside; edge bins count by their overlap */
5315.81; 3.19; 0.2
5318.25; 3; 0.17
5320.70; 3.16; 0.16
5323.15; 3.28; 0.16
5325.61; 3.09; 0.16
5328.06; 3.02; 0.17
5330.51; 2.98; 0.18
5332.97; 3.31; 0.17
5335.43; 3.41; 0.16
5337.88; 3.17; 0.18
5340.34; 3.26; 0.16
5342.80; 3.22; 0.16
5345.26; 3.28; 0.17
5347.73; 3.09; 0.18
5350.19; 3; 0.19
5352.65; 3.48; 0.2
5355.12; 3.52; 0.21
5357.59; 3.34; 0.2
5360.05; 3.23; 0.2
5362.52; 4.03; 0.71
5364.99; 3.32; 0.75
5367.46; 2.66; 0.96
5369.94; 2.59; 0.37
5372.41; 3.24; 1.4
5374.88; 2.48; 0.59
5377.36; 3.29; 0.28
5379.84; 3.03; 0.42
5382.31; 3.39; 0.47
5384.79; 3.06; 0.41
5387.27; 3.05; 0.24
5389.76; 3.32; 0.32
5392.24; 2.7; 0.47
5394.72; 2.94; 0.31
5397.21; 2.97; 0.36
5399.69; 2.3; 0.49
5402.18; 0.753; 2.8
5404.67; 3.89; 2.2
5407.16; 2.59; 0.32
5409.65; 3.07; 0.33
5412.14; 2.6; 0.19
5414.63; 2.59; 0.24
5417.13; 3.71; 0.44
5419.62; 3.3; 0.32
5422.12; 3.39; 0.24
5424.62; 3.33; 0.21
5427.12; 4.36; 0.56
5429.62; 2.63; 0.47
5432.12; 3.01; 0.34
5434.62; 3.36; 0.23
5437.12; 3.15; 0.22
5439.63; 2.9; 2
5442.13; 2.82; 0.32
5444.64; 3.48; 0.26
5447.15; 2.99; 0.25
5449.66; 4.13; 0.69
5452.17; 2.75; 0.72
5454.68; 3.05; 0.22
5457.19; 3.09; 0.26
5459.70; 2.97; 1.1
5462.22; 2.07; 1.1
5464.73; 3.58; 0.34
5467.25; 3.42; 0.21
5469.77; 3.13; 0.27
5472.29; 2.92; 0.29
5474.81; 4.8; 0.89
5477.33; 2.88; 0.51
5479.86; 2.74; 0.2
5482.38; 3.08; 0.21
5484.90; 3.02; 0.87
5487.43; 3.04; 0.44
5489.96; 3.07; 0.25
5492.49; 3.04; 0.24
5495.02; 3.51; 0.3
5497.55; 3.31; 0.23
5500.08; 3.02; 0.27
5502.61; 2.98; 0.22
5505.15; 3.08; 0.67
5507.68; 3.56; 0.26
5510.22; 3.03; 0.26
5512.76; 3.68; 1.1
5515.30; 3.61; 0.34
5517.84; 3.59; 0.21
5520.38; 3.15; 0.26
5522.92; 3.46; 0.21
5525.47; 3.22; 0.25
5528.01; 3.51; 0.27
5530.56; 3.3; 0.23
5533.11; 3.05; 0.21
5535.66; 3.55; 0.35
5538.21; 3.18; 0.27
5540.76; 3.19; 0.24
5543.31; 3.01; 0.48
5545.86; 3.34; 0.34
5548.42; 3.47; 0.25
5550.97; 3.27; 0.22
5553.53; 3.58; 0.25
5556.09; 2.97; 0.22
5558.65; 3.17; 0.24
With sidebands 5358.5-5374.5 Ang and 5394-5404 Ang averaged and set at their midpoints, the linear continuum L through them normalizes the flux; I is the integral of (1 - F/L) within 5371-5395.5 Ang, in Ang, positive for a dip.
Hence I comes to -3.2 Ang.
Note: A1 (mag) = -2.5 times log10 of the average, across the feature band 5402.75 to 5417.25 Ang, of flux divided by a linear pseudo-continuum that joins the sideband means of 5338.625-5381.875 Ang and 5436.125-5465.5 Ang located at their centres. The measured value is 0.074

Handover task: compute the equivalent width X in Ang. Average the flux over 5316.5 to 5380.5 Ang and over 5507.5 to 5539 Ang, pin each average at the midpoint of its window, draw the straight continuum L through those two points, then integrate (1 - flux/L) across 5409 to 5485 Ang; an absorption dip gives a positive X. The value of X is 2.55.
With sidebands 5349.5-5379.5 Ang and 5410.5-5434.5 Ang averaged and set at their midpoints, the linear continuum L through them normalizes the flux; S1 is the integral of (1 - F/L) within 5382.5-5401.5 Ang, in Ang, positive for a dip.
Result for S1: 2.0 Ang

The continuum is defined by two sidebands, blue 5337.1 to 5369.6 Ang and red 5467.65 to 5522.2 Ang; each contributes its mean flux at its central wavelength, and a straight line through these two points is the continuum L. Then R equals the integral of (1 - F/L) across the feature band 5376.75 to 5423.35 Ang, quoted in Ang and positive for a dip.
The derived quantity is 4.5 Ang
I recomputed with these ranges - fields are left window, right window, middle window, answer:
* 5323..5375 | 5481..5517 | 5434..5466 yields 1.1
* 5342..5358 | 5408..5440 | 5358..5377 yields 0.9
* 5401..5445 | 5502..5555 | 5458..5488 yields 0.4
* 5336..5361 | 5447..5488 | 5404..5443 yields 0.5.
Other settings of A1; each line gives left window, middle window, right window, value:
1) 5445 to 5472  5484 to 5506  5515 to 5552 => 0.03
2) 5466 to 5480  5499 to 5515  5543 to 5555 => 0.03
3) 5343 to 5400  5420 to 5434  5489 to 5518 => -0.05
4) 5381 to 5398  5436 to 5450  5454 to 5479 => -0.01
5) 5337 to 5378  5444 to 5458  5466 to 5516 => -0.01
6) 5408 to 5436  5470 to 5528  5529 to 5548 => -0.01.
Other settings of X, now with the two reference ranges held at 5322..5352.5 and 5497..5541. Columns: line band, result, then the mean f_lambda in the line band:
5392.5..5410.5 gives 3.3 Ang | 2.64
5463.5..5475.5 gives -0.9 Ang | 3.51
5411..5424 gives 0.4 Ang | 3.13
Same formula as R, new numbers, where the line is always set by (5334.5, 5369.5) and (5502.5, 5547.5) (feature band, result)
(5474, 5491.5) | 0.60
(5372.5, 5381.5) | 0.77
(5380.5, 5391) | 0.27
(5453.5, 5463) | 1.35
